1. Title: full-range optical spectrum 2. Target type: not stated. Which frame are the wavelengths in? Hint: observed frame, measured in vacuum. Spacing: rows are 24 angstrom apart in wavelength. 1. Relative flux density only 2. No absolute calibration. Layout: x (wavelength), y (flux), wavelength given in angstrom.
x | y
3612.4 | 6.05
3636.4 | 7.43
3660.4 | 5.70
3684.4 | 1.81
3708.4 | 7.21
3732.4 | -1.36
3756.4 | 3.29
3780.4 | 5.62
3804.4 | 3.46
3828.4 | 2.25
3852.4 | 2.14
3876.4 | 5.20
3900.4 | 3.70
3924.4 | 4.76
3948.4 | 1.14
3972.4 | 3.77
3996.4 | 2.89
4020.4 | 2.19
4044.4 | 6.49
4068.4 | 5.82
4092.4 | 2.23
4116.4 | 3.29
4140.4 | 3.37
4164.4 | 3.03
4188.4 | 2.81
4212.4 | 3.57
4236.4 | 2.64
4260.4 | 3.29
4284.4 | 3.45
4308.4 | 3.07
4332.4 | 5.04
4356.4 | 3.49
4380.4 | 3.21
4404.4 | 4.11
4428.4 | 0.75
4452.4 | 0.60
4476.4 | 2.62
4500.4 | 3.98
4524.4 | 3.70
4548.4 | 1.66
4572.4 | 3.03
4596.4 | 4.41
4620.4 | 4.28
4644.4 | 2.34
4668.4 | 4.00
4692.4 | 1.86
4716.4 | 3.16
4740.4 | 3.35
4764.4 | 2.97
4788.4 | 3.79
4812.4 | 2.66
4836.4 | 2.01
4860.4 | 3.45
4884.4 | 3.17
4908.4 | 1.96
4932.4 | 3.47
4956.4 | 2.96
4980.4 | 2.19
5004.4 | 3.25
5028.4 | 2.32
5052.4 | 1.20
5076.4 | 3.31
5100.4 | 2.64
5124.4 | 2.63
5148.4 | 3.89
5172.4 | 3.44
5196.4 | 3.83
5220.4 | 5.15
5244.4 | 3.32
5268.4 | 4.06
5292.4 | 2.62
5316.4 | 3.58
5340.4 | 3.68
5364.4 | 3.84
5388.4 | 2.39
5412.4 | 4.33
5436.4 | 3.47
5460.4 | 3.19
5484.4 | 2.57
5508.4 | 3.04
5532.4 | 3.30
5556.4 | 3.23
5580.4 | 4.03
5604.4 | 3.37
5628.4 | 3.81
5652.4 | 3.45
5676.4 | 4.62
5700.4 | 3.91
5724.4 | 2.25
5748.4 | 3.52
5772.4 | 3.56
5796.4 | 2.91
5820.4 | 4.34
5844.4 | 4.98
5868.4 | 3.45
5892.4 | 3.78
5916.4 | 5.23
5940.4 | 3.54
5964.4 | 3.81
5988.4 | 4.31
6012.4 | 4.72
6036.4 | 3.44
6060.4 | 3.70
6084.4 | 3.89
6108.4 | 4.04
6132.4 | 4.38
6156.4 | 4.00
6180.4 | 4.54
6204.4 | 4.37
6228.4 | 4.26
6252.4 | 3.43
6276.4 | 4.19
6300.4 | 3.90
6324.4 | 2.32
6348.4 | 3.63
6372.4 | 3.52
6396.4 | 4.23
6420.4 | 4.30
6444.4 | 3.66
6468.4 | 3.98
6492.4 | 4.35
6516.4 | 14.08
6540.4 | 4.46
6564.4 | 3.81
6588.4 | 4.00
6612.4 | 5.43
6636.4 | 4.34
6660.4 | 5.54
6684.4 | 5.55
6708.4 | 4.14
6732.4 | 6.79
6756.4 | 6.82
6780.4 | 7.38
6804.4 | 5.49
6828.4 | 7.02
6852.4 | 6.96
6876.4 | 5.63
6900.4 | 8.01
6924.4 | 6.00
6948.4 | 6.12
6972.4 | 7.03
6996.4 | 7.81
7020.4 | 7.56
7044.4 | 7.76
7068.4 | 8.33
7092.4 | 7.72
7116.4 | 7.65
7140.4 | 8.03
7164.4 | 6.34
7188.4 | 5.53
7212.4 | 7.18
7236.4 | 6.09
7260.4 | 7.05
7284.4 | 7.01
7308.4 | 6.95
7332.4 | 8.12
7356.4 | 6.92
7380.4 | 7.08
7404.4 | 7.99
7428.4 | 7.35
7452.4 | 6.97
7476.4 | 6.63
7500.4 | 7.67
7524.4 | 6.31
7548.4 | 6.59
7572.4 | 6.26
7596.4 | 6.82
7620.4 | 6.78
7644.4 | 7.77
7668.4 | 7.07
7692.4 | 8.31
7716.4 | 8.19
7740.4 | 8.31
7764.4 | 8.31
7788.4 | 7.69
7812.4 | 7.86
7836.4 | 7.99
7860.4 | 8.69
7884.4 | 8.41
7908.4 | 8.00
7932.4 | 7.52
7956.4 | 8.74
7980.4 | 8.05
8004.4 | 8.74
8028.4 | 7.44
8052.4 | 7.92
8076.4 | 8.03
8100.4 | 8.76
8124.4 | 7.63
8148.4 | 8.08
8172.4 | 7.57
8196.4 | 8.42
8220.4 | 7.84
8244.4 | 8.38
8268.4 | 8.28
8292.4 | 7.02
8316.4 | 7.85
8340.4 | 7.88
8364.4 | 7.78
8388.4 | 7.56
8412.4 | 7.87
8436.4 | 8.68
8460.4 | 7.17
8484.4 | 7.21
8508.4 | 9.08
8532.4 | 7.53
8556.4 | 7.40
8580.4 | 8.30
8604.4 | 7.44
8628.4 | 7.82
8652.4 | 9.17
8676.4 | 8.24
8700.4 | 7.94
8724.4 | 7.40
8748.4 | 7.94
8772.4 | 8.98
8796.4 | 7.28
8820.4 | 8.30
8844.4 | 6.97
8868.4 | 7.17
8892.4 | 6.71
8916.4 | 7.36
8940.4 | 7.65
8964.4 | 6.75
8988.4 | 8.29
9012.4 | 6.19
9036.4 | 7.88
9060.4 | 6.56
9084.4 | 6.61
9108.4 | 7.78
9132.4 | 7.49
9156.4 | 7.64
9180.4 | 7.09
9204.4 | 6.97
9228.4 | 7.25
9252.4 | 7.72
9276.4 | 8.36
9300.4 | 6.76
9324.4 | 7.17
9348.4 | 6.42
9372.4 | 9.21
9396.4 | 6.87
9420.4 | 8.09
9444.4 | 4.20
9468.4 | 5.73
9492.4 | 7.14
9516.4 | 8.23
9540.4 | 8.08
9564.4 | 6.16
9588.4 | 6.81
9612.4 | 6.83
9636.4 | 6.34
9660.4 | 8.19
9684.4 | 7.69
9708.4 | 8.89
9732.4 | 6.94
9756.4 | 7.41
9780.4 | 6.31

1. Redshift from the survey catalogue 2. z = 0.749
